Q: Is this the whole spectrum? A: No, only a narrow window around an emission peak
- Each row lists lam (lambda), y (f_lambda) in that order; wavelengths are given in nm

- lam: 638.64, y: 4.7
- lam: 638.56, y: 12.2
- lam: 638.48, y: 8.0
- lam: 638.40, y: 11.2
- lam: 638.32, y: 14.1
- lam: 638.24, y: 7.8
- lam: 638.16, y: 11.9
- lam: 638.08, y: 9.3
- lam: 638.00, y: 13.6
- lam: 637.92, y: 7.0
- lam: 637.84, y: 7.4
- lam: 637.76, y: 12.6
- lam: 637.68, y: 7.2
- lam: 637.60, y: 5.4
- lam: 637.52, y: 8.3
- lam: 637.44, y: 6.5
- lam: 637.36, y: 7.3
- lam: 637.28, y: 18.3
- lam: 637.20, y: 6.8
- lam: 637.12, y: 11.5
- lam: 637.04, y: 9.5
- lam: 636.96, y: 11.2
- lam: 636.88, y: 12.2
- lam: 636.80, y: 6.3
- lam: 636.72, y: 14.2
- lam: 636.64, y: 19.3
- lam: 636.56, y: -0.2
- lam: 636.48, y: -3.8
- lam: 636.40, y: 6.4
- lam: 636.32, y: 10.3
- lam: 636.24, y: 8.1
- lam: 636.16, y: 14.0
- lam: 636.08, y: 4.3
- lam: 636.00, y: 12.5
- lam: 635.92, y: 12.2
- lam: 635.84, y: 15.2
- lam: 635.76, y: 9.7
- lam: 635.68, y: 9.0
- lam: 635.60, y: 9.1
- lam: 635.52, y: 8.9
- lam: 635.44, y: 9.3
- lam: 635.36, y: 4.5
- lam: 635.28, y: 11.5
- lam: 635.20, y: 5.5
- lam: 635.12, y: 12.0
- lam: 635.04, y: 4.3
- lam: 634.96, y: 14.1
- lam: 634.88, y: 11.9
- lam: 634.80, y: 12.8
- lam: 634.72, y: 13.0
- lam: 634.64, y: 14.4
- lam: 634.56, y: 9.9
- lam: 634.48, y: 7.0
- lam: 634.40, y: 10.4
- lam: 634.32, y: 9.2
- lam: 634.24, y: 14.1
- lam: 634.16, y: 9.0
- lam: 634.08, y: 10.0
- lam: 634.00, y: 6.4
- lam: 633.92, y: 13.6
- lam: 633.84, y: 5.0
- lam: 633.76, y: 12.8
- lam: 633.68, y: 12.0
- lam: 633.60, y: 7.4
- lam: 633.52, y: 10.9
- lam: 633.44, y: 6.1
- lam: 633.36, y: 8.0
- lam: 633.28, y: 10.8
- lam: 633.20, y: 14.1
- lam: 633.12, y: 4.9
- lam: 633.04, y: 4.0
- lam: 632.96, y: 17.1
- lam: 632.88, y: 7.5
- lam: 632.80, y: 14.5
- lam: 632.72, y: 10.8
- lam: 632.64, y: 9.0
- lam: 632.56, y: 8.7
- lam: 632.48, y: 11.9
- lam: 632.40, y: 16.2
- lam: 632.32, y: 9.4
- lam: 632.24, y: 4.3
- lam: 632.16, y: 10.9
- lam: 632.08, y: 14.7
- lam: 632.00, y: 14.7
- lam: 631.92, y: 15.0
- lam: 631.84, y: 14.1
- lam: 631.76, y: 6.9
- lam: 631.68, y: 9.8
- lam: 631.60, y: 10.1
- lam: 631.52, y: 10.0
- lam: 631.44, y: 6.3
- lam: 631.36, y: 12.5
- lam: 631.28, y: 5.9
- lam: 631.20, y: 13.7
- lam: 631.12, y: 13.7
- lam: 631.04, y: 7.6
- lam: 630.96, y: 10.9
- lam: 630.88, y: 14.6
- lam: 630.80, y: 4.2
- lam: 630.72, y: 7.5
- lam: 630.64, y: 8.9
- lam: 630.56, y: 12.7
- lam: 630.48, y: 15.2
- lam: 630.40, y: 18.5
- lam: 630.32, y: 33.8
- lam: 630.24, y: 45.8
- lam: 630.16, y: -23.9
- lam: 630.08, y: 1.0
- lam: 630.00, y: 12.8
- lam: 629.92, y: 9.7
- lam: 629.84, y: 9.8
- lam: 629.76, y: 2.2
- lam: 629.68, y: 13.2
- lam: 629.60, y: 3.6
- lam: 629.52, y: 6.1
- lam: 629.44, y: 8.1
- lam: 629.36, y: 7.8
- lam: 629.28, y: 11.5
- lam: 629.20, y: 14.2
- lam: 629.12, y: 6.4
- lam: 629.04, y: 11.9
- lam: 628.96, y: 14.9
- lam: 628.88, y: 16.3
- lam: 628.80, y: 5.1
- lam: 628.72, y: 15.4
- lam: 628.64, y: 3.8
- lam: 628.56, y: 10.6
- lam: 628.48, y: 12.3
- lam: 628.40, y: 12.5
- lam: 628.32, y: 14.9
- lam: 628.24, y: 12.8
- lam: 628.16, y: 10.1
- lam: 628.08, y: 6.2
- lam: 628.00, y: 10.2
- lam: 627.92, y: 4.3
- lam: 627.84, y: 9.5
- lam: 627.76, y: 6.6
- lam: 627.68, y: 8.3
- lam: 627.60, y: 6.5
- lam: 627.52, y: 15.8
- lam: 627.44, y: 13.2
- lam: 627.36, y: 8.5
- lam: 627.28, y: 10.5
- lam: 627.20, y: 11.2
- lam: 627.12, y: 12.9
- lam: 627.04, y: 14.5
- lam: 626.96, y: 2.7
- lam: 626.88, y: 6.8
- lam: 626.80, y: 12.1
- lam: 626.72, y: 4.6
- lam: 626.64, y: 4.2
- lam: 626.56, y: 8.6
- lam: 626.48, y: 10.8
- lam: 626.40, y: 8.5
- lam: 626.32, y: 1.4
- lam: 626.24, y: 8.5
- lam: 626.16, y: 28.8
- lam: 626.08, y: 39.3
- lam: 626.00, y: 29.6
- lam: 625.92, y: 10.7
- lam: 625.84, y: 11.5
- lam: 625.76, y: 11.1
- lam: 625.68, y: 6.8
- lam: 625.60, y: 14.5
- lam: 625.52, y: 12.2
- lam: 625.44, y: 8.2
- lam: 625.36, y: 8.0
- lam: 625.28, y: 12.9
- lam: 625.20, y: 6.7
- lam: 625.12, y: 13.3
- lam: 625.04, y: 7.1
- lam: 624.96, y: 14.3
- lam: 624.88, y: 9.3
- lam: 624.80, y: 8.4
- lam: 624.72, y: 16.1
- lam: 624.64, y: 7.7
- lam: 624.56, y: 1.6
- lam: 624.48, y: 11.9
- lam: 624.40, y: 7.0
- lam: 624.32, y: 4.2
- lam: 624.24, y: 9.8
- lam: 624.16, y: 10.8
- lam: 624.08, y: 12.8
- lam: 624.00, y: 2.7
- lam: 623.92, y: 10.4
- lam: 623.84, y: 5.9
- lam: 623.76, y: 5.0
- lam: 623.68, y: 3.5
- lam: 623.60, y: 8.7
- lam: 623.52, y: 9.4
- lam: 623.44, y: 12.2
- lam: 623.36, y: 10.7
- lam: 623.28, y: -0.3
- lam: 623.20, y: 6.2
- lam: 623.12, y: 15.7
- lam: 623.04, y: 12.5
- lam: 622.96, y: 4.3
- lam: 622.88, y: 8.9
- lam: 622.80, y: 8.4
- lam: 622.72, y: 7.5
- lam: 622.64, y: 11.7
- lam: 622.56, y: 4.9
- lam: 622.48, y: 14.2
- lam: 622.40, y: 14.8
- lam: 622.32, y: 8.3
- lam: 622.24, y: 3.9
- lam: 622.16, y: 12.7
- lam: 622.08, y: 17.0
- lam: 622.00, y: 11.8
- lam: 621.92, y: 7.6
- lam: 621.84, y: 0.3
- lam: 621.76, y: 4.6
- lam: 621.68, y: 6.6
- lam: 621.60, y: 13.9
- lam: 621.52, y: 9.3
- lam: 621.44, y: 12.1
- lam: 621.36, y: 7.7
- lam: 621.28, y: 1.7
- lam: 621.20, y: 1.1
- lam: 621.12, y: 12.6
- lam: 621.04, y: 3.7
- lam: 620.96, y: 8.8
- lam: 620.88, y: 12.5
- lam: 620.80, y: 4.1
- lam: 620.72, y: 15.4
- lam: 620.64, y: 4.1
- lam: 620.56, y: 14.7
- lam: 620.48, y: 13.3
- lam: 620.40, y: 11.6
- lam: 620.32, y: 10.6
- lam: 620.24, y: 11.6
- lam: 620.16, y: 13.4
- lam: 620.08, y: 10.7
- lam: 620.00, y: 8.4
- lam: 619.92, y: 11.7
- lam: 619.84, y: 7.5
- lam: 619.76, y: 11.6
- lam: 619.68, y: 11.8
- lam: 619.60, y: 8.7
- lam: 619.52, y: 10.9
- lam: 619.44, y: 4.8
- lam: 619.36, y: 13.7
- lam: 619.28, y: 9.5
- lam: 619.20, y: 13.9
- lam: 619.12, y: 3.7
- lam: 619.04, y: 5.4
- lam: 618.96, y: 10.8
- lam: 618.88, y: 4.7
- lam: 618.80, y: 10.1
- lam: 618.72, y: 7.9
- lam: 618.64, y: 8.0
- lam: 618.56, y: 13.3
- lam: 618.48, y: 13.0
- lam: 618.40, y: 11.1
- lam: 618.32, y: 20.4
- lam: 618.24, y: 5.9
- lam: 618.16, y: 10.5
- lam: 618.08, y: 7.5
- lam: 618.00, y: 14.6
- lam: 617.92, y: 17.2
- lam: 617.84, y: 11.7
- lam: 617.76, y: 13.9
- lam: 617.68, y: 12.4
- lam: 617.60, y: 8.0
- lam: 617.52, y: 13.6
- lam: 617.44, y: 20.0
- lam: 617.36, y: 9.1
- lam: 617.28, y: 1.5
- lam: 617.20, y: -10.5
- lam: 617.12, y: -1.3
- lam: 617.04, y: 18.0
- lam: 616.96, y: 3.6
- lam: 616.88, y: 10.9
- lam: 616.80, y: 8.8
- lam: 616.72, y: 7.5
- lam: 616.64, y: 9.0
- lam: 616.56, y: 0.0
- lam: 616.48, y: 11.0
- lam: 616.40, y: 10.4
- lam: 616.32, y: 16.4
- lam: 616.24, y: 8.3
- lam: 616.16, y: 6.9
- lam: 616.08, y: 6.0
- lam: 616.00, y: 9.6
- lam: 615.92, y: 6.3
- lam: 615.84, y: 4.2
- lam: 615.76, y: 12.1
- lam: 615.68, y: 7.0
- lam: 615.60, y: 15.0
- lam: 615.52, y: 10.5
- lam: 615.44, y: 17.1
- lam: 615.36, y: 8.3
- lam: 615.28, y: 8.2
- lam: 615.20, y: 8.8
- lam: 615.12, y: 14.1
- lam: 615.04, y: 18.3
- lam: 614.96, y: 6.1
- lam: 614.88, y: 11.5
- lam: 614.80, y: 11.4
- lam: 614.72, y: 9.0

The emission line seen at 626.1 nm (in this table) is Hbeta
